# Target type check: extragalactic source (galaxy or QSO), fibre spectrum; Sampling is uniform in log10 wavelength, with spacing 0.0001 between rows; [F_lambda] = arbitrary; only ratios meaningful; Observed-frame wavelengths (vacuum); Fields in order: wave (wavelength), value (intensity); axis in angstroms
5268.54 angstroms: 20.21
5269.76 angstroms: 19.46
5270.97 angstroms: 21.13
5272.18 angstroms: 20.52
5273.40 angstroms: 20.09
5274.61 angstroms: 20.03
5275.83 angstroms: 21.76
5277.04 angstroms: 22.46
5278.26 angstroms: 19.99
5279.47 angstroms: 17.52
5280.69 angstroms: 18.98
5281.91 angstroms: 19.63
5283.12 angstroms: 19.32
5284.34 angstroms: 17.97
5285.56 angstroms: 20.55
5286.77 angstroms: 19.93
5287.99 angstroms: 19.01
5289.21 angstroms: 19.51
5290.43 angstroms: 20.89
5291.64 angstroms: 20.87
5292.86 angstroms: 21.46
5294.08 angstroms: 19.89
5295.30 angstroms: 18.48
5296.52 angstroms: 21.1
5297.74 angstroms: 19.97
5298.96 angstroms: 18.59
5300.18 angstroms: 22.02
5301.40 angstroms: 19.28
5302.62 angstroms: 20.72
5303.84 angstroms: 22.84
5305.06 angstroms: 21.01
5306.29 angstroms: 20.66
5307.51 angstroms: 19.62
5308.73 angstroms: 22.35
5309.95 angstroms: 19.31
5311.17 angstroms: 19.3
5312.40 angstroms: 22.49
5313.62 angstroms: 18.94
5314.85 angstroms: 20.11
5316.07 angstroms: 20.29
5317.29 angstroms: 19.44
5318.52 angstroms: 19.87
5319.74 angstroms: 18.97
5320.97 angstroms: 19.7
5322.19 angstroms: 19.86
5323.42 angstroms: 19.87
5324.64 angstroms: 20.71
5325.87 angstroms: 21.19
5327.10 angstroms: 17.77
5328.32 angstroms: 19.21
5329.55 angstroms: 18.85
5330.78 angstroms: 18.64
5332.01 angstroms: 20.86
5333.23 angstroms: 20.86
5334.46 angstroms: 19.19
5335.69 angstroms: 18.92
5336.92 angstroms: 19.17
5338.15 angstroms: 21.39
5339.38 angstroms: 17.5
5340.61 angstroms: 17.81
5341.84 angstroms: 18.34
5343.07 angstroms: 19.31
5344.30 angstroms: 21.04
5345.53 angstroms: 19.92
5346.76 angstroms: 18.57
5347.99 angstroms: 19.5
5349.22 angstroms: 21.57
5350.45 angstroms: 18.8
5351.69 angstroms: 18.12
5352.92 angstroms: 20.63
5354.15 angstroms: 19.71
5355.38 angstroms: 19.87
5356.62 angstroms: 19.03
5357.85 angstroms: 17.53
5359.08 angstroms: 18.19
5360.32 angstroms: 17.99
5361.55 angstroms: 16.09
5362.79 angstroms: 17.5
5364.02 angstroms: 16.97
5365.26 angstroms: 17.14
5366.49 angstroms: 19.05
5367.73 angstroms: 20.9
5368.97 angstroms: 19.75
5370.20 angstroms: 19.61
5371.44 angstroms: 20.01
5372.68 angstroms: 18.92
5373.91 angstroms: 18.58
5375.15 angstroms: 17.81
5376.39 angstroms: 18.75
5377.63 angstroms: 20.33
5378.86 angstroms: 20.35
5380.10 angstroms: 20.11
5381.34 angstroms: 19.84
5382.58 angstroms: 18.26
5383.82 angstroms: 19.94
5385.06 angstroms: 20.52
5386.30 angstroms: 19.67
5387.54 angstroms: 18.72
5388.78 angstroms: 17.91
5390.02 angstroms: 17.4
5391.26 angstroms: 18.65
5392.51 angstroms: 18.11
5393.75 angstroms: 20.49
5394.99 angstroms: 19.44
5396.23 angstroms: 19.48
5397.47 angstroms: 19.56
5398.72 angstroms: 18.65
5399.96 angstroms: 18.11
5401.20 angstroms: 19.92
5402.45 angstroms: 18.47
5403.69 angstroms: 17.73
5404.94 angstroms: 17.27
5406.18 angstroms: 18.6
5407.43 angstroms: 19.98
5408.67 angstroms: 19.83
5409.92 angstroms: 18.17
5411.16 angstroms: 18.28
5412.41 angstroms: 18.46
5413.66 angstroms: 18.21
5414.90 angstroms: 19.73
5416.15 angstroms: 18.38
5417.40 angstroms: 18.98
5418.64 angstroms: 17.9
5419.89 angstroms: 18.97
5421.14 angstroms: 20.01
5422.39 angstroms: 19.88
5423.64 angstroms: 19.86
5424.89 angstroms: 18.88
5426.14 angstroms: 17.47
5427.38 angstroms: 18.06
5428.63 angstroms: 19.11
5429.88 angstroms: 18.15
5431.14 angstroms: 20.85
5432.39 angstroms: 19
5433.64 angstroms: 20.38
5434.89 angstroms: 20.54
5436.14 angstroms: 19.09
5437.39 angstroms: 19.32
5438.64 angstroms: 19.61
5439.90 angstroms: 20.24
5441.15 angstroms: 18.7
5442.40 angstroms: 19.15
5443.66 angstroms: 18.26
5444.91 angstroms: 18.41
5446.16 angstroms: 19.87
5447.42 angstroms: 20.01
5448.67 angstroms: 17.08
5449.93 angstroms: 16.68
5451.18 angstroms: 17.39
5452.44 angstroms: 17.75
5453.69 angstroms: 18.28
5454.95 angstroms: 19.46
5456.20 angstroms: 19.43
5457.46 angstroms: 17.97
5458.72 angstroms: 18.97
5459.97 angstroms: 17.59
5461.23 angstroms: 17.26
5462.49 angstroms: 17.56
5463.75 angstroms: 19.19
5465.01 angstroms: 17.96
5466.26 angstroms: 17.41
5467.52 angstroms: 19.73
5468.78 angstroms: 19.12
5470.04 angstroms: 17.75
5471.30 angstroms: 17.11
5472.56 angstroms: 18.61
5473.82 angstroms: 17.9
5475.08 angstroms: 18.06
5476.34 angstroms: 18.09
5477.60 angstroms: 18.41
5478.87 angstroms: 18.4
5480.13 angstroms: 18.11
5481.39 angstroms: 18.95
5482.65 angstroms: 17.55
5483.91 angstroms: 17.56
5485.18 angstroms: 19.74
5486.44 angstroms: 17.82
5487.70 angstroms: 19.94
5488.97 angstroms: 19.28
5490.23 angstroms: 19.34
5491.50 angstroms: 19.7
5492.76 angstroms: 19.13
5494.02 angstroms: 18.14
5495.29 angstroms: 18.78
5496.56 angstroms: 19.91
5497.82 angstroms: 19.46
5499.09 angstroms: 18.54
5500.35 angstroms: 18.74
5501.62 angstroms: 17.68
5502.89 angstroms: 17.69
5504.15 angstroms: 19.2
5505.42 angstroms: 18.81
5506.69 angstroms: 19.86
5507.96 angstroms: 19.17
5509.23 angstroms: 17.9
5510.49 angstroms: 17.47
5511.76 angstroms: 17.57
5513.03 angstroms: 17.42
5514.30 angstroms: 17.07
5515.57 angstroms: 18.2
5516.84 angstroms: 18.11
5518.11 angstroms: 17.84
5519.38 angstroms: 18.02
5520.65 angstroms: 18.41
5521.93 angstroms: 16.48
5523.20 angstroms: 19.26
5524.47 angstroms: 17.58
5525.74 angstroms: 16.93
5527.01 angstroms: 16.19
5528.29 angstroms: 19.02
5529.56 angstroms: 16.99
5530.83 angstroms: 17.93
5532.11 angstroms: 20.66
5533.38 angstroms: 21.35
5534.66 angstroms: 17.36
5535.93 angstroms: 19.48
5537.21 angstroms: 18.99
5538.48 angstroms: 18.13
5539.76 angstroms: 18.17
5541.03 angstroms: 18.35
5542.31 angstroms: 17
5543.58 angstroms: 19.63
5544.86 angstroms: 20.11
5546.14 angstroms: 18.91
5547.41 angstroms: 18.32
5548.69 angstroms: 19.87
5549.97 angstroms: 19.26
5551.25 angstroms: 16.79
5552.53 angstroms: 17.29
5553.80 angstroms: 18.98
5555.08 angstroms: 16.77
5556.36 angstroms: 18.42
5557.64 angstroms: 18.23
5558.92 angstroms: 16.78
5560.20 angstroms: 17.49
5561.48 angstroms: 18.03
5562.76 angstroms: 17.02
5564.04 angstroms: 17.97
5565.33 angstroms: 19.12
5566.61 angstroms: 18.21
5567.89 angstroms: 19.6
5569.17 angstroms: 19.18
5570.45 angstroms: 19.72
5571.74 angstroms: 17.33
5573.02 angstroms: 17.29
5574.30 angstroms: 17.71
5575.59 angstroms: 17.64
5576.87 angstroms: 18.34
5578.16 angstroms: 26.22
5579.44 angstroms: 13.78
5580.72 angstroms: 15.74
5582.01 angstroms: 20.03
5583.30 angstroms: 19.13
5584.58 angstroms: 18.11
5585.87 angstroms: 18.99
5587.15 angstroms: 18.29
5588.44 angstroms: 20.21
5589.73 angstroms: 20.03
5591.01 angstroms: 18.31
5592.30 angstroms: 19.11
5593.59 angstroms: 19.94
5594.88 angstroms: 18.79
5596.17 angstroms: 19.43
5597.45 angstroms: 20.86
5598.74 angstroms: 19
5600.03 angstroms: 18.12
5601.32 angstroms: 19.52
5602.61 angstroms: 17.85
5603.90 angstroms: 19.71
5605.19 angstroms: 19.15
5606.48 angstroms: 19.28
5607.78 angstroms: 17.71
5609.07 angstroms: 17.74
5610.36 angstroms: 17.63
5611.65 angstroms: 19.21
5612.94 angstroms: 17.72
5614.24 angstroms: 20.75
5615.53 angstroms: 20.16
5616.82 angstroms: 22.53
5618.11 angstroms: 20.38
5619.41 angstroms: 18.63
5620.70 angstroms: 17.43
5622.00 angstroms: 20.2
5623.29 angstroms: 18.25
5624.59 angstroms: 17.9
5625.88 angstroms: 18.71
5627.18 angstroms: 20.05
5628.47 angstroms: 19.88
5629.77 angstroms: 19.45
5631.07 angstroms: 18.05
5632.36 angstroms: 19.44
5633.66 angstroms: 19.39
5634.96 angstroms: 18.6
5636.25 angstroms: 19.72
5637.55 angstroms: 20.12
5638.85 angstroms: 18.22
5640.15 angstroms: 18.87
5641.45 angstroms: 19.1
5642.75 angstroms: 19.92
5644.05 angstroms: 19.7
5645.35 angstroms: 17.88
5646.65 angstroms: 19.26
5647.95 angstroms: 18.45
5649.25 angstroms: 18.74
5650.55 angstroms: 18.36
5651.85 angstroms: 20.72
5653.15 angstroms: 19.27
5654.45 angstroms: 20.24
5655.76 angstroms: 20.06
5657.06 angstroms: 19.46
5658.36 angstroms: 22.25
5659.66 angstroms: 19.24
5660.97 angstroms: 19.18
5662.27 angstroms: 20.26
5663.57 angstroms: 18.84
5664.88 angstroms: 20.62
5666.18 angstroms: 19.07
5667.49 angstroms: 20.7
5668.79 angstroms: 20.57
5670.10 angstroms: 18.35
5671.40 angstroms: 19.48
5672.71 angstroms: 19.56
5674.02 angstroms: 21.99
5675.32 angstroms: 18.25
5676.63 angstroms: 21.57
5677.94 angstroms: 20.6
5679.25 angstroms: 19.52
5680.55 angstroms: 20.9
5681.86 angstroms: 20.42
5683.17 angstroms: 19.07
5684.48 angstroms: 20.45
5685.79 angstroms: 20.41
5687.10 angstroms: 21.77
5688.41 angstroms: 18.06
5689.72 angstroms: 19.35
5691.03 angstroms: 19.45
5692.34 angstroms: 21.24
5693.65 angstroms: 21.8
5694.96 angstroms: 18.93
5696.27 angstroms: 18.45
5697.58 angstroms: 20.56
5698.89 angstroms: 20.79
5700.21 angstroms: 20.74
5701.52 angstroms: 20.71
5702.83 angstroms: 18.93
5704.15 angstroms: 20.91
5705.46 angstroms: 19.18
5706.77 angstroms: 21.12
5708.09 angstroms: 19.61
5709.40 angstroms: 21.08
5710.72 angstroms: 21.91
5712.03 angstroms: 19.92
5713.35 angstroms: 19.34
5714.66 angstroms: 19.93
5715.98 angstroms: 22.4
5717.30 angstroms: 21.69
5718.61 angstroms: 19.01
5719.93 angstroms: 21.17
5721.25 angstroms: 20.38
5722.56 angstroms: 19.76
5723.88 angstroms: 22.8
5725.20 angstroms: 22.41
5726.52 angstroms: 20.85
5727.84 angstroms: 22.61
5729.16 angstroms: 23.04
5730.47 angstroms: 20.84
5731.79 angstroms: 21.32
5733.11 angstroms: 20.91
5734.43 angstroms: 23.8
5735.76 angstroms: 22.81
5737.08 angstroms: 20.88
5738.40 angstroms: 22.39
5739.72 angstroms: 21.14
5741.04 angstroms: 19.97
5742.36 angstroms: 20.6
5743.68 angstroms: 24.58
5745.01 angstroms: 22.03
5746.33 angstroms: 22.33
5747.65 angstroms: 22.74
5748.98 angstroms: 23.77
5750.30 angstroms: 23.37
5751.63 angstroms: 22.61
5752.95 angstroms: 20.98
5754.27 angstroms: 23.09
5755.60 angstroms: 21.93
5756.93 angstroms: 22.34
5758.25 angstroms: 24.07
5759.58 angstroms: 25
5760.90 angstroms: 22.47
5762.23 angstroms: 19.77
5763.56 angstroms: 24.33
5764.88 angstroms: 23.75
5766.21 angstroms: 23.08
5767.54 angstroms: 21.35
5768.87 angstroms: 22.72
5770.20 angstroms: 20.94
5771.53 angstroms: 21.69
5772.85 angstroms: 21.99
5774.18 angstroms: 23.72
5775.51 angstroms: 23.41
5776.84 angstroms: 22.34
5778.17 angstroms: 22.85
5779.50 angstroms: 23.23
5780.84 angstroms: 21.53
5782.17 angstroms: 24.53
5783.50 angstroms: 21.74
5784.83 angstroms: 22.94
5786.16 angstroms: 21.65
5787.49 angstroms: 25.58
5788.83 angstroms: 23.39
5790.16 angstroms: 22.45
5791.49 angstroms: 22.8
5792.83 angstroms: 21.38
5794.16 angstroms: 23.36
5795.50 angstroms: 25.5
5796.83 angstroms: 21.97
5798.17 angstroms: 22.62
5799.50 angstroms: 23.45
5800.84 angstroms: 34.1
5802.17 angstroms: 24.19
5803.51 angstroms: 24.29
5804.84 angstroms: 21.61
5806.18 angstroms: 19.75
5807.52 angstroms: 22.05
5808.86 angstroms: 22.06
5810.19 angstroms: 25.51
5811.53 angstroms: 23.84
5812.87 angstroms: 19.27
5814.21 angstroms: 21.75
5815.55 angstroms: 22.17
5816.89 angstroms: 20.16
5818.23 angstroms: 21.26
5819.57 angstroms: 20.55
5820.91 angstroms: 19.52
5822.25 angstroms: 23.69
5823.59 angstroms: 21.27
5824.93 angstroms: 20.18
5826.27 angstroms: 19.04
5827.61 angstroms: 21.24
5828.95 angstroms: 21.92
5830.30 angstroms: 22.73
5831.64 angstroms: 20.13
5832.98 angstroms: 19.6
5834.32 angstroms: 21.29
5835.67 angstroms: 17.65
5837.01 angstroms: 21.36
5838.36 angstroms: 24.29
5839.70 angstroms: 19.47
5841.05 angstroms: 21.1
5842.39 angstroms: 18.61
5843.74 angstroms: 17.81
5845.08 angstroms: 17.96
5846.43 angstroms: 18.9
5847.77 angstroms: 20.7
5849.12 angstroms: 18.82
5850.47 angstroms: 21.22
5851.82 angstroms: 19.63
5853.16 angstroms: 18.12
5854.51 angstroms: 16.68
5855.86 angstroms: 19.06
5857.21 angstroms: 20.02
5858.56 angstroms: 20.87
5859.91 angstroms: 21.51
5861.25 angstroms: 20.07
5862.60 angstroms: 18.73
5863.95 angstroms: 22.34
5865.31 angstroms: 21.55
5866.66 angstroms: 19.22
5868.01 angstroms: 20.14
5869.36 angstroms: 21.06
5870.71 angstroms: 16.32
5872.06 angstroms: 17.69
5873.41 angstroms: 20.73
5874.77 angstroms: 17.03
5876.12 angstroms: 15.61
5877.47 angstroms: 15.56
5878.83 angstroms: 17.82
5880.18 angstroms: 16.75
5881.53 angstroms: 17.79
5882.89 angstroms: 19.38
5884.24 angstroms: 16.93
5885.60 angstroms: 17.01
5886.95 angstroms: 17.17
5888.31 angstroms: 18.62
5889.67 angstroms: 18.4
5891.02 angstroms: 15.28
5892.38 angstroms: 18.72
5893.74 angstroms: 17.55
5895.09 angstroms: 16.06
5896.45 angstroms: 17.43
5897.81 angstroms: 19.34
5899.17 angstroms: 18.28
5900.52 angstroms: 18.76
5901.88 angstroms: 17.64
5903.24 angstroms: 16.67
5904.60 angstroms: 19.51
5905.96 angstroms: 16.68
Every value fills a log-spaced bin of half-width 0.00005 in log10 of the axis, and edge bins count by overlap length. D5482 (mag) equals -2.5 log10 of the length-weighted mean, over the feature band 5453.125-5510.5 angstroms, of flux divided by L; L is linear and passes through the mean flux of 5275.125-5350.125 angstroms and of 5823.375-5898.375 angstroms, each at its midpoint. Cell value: 0.06 mag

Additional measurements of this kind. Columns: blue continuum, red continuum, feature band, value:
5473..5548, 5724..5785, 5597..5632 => 0.06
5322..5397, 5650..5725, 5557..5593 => 0.08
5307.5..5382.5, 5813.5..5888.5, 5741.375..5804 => -0.18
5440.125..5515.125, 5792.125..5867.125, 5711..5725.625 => -0.03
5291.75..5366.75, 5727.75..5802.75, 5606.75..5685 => 0.13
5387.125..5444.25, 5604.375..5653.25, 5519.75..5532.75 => 0.06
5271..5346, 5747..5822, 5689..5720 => 0.10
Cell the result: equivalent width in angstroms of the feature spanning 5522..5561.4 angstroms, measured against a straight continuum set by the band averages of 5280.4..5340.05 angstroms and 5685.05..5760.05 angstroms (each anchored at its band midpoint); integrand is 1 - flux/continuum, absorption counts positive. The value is 4.5 angstroms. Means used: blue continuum 19.9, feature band 18.3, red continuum 21.3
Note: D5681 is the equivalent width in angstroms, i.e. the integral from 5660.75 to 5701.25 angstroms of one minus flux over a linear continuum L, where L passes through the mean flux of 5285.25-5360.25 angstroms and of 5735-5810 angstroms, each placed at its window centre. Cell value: 3.9 angstroms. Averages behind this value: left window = 19.8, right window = 22.8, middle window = 20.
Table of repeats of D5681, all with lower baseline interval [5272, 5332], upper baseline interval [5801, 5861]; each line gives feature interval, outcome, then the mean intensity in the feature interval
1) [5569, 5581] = 1.2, 18.3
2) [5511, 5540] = 3.2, 18.1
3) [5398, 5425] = 1.8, 18.8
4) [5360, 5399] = 2.3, 19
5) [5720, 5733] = -0.5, 21.5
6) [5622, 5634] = 0.9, 19.1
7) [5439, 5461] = 1.9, 18.5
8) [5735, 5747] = -0.7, 21.9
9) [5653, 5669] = 0.5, 20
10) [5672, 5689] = 0.3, 20.2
